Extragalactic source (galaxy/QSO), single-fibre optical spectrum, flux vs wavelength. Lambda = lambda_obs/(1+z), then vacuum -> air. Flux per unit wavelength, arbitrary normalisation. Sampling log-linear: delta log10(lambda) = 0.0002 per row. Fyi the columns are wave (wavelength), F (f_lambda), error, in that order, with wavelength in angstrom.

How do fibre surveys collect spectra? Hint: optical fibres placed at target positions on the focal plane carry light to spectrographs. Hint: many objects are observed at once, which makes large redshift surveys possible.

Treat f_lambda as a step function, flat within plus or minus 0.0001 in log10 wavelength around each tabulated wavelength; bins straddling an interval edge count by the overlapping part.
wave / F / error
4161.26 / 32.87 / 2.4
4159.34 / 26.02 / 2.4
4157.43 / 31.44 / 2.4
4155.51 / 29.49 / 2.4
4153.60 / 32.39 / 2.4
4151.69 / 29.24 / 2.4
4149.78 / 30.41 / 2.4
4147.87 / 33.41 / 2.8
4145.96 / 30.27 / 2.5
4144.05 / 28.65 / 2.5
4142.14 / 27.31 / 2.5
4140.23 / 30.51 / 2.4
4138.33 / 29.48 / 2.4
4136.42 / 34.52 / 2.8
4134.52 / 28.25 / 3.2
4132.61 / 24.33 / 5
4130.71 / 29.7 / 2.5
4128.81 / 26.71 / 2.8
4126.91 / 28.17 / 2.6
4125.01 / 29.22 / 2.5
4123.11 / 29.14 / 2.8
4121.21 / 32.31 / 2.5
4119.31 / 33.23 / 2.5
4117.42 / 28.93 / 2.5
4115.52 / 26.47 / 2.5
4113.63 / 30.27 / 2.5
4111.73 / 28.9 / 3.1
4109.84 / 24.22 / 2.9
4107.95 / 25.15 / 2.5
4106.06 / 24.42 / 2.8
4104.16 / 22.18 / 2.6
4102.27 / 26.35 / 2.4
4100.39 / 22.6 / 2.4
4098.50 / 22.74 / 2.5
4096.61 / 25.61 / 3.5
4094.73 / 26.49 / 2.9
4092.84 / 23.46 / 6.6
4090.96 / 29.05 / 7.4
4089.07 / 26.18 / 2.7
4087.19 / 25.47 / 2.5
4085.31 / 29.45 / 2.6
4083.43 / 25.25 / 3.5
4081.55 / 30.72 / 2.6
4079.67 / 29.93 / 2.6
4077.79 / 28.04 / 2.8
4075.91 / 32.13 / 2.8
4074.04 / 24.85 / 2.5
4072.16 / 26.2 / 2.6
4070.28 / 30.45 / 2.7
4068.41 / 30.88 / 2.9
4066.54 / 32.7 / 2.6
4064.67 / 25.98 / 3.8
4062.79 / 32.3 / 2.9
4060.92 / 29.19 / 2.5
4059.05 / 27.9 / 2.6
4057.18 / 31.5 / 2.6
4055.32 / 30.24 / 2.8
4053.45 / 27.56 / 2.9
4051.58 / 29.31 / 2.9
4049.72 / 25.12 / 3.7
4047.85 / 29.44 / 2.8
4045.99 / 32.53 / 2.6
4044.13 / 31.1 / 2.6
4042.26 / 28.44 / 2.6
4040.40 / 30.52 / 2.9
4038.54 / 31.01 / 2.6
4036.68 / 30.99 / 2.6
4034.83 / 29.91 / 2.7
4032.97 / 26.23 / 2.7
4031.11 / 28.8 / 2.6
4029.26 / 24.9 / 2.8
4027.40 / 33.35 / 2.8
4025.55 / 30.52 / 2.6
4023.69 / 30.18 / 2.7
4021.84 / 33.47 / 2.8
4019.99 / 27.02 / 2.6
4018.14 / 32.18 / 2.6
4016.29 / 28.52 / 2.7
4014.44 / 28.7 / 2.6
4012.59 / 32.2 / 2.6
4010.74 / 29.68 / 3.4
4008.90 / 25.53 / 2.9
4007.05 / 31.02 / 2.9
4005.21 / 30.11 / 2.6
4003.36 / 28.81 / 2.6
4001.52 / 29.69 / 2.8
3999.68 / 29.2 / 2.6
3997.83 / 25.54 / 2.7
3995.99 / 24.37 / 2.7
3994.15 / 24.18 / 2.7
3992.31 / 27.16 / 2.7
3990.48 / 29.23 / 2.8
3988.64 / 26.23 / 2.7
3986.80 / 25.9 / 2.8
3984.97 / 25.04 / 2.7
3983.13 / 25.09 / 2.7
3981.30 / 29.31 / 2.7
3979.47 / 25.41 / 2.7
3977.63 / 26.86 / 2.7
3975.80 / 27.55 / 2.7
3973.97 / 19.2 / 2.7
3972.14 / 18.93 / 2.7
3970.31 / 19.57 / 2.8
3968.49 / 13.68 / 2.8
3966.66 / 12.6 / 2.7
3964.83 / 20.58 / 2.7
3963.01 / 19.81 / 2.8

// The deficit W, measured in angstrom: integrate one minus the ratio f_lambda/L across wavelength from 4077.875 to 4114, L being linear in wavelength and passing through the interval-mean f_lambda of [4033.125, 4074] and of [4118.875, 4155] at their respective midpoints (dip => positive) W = 4.2 angstrom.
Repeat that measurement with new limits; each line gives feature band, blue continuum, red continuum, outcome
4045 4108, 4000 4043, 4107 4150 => 3.5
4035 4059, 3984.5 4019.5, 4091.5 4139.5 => -1.7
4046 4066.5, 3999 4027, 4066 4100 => -0.5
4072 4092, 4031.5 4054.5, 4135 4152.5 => 1.2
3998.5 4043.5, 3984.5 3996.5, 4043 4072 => -3.1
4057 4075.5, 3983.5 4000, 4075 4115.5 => -1.9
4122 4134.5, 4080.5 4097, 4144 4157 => 0.6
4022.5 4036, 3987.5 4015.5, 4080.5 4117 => -0.8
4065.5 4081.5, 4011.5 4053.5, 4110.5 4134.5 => -0.1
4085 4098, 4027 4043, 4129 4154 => 1.4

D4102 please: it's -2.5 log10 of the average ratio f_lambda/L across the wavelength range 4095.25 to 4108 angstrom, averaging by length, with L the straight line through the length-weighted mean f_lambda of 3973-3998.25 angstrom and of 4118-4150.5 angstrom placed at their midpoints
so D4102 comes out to 0.19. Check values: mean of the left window 25.8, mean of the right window 29.7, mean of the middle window 24.2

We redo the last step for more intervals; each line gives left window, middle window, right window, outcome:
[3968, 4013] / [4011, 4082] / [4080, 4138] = -0.11 mag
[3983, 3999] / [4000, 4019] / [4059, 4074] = -0.11 mag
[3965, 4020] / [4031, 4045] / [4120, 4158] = -0.10 mag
